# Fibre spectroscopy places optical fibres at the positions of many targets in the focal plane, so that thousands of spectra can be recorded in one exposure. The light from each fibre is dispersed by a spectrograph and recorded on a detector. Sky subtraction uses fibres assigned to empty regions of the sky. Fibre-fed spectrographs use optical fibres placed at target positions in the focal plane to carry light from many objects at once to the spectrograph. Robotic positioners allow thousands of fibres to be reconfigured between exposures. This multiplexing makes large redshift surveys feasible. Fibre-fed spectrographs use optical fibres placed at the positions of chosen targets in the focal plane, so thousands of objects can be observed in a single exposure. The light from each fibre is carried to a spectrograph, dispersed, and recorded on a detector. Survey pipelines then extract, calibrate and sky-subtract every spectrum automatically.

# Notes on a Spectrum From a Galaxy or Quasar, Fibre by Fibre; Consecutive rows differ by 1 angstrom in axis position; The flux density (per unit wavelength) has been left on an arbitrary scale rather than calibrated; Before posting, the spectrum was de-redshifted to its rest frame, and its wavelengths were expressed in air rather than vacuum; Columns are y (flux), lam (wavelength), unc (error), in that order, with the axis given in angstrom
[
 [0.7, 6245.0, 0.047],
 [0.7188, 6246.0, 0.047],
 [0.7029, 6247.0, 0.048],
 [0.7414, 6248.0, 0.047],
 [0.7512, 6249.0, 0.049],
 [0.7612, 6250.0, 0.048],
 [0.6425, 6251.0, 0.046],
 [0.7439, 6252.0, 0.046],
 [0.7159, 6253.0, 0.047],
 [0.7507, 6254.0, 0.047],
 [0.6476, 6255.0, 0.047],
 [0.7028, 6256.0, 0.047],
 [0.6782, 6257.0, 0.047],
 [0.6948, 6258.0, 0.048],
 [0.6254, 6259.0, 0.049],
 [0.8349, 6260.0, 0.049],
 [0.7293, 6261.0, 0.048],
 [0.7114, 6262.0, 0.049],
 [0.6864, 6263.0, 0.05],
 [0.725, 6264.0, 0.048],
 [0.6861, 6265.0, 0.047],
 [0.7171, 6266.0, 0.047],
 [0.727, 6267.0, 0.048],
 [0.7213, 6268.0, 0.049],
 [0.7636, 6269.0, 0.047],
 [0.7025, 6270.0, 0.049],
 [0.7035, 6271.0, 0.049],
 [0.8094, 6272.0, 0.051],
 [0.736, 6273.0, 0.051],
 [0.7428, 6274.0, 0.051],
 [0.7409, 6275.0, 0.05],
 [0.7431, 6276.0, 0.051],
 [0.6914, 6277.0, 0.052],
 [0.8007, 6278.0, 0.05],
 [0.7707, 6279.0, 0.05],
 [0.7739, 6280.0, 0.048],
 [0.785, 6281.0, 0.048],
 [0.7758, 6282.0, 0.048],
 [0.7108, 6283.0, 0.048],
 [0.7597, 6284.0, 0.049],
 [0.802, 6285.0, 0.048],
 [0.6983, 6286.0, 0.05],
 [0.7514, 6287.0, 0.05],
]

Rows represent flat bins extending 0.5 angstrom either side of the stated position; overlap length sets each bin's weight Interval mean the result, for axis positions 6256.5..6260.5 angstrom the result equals 0.708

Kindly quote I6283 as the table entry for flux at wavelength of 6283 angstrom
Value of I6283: 0.7108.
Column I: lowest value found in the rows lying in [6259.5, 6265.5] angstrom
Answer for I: 0.6861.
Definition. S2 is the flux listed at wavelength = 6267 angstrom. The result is 0.727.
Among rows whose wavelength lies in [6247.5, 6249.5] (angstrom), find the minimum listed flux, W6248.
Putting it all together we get 0.7414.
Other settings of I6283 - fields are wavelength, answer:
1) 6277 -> 0.6914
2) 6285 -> 0.802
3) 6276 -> 0.7431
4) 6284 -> 0.7597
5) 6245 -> 0.7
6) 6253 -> 0.7159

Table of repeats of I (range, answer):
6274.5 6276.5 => 0.7409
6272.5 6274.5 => 0.736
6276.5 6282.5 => 0.6914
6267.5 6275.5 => 0.7025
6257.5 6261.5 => 0.6254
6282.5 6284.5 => 0.7108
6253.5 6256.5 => 0.6476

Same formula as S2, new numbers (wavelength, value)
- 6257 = 0.6782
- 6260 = 0.8349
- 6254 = 0.7507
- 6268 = 0.7213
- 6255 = 0.6476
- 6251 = 0.6425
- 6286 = 0.6983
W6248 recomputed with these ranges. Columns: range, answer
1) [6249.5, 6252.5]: 0.6425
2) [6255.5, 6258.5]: 0.6782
